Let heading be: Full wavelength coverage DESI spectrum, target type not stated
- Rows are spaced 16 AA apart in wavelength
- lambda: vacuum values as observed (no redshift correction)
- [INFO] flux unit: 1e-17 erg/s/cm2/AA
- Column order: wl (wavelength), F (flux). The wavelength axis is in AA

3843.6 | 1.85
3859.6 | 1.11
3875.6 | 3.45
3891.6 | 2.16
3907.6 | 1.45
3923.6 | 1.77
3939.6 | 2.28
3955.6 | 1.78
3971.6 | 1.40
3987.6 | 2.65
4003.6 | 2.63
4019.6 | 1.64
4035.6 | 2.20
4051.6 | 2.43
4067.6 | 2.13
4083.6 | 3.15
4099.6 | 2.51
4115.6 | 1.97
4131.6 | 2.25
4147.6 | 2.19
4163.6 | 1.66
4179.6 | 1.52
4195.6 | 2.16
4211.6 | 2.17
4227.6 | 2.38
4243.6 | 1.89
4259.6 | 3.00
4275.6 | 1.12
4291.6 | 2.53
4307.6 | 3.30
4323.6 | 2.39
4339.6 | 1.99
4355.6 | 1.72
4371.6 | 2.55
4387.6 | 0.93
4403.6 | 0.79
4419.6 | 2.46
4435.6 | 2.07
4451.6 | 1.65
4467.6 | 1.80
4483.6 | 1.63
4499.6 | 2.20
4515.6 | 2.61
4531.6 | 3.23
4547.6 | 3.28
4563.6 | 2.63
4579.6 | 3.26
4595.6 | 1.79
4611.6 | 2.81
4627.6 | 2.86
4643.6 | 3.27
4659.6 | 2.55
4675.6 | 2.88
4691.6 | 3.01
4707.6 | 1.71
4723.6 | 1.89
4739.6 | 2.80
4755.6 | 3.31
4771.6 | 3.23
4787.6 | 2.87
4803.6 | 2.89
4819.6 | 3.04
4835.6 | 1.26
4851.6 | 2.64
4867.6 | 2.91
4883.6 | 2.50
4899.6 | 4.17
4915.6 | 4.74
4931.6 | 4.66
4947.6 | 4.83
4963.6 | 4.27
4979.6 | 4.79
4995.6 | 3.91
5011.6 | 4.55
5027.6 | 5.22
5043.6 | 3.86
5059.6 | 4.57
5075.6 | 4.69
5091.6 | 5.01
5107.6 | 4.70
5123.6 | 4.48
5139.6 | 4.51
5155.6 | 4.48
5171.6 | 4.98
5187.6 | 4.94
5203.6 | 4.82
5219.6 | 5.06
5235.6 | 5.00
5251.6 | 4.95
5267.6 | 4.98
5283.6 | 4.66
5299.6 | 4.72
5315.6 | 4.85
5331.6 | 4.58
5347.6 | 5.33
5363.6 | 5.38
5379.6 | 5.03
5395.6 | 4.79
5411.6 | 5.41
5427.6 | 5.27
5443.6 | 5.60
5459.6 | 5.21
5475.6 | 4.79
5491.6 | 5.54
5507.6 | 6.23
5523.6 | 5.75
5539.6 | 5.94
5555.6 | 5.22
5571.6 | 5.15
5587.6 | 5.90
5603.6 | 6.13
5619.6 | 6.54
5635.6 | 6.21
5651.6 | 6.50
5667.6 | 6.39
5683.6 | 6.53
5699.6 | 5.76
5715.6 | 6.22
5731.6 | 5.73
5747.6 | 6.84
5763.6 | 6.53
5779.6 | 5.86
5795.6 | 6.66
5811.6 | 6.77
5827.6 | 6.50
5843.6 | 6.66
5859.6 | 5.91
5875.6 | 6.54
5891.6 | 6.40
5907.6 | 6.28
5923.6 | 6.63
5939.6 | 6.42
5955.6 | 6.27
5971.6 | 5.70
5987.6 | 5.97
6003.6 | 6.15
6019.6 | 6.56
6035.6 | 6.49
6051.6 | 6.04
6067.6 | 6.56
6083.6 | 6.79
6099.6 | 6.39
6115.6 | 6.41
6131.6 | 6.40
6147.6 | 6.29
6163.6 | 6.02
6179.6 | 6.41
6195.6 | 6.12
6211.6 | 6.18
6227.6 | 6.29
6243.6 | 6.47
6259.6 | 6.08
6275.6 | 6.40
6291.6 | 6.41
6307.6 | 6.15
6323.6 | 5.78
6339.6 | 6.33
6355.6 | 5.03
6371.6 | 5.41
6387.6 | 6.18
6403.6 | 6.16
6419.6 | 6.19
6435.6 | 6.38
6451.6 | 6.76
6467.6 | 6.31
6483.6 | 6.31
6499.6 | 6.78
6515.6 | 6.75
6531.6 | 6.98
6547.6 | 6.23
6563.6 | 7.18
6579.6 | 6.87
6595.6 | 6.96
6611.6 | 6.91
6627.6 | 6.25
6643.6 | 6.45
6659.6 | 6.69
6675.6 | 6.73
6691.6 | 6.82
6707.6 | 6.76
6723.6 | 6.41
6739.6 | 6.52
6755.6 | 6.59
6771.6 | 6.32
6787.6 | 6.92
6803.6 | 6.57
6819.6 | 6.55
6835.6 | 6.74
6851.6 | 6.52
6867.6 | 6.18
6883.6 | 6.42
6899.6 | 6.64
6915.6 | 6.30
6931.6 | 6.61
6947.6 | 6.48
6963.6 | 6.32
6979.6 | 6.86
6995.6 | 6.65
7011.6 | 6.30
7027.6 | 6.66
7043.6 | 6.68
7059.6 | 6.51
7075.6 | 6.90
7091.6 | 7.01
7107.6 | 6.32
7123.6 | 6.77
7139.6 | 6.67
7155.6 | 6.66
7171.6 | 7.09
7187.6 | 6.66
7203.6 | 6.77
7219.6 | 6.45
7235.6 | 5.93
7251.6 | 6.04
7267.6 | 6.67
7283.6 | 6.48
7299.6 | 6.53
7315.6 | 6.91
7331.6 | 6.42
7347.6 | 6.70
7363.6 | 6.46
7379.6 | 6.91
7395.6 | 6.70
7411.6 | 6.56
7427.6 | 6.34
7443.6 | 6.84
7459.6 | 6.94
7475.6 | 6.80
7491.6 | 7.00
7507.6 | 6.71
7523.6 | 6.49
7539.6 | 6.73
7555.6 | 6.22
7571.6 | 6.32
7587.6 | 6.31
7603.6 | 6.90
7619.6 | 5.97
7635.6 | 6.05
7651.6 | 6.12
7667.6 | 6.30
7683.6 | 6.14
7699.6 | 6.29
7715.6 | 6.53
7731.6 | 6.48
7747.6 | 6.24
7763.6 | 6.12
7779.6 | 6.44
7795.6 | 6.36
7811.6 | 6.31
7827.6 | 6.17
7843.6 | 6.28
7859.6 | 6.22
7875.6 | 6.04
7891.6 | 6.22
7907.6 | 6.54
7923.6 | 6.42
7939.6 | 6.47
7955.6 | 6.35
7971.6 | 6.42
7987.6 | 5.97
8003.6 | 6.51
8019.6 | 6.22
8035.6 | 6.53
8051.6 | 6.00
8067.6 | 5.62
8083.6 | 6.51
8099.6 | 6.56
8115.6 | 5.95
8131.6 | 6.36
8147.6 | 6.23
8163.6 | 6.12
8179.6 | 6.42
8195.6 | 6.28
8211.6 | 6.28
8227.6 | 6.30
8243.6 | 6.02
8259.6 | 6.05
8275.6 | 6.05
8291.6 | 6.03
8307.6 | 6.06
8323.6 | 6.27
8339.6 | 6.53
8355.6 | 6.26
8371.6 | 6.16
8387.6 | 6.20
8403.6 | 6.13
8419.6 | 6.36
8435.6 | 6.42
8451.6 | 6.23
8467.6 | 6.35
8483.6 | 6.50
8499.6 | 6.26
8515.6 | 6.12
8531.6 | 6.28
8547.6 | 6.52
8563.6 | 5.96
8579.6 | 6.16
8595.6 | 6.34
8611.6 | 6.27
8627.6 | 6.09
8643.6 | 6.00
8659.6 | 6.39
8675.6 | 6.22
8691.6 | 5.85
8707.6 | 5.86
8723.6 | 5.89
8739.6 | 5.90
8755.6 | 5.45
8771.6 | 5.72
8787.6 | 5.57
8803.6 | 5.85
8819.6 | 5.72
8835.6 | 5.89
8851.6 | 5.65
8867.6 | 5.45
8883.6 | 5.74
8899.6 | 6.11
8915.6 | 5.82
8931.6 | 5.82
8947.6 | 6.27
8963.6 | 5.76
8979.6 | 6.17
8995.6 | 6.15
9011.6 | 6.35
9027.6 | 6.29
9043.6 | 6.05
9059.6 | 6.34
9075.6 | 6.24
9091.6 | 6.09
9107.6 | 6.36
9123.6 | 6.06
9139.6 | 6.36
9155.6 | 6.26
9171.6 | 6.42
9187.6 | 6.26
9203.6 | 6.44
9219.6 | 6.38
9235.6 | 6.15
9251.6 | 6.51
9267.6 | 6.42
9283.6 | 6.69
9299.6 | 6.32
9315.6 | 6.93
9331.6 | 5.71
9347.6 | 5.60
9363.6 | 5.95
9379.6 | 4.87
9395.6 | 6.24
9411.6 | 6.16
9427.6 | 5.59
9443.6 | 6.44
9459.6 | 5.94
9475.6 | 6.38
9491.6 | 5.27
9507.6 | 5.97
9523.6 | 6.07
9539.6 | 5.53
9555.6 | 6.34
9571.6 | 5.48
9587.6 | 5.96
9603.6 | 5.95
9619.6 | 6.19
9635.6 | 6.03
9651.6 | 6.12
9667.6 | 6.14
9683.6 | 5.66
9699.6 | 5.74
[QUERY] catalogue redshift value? 0.229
